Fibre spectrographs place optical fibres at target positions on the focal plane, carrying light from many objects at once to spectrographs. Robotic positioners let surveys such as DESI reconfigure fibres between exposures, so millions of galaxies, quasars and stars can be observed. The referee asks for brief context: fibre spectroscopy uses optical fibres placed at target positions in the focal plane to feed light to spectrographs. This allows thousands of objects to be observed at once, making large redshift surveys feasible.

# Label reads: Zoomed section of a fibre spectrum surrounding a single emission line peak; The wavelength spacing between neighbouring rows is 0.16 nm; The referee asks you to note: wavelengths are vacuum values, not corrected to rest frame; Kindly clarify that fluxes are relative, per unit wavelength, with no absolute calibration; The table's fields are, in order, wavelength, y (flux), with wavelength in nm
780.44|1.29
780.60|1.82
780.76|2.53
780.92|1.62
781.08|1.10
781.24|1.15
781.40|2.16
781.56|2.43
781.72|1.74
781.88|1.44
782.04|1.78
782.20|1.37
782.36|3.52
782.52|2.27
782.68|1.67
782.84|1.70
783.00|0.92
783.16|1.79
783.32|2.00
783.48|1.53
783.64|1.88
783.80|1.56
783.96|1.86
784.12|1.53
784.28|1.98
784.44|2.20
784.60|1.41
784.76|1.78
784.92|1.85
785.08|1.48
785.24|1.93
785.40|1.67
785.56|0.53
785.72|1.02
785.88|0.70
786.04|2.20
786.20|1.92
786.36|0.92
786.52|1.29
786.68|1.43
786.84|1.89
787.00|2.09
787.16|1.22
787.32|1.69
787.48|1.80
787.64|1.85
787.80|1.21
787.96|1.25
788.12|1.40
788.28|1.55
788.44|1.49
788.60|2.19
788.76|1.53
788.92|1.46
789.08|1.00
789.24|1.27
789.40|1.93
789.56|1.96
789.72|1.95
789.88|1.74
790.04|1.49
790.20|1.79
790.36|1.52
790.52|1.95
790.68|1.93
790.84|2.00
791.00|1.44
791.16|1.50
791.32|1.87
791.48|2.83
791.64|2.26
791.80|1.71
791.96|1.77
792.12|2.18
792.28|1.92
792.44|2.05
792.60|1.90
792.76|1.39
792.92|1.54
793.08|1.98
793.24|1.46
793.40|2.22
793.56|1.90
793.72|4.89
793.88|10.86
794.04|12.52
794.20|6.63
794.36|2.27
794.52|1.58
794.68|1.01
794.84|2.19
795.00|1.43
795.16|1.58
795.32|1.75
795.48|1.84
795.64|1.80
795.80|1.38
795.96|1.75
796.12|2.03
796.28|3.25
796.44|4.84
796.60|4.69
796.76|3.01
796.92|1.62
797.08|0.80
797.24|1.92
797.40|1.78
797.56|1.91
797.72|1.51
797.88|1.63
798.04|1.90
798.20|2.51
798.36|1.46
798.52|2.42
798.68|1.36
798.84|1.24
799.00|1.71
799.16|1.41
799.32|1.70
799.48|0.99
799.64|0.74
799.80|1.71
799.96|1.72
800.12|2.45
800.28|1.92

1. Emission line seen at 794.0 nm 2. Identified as Halpha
